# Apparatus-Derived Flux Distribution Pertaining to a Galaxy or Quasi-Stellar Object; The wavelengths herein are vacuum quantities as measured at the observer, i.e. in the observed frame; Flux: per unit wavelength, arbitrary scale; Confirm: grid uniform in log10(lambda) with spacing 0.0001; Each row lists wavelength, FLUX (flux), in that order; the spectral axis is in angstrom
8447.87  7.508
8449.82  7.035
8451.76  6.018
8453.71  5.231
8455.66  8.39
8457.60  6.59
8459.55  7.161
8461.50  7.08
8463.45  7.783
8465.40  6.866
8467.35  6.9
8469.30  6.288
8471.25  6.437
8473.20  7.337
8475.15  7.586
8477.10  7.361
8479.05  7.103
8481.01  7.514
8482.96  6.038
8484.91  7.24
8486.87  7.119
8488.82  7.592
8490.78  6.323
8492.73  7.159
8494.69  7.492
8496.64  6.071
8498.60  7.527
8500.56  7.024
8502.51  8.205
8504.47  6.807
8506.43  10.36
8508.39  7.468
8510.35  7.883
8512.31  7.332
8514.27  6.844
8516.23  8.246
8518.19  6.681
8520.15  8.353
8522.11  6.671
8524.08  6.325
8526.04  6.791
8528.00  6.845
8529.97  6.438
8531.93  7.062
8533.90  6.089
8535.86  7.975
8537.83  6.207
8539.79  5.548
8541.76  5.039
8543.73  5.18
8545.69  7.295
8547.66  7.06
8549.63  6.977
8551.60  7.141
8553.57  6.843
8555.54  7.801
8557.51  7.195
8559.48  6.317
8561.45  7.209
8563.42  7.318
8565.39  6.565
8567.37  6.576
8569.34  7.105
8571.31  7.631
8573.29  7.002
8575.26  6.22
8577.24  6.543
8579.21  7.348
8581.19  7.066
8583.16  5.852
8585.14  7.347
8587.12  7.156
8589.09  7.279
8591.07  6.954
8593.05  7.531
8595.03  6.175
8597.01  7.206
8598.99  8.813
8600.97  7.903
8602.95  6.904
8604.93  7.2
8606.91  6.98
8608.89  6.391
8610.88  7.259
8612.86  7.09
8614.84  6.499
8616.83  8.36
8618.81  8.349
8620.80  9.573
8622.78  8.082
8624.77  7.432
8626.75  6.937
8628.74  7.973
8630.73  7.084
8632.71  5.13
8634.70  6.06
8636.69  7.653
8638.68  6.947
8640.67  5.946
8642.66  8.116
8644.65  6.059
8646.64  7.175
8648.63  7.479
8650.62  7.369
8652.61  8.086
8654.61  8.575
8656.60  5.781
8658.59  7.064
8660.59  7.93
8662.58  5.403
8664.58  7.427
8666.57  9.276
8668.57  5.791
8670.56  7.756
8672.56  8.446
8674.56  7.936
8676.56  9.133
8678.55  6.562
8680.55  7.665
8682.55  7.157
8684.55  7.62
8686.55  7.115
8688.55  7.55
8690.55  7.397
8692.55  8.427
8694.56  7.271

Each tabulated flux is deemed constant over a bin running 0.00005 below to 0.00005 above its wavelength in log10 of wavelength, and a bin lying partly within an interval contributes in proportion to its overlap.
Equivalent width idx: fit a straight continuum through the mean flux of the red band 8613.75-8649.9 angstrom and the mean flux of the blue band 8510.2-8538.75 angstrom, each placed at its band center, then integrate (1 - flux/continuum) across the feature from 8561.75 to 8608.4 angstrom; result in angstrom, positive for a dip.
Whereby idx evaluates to 0.6 angstrom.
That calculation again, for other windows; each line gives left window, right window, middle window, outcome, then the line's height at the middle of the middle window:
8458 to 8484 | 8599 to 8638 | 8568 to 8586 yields 0.9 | 7.25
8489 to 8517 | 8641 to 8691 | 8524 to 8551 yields 3.5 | 7.47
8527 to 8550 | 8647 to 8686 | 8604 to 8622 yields -1.2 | 7.06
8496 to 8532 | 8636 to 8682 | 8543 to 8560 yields 1.0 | 7.34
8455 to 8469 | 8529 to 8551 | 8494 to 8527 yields -3.4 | 6.73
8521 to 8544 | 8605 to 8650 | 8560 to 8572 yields -0.6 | 6.68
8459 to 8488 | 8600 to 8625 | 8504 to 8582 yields 3.3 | 7.3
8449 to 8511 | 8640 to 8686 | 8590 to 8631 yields -0.8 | 7.32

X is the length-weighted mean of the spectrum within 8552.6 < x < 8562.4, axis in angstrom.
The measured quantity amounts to 7.07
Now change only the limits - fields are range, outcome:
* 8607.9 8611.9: 6.82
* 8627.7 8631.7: 7.51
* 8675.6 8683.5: 7.63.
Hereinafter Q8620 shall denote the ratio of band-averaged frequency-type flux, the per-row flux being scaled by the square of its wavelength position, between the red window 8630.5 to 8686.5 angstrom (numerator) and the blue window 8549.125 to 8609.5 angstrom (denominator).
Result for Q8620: 1.05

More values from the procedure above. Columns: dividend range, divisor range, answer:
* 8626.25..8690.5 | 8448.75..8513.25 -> 1.06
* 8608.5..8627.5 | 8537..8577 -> 1.16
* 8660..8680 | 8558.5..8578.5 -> 1.13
